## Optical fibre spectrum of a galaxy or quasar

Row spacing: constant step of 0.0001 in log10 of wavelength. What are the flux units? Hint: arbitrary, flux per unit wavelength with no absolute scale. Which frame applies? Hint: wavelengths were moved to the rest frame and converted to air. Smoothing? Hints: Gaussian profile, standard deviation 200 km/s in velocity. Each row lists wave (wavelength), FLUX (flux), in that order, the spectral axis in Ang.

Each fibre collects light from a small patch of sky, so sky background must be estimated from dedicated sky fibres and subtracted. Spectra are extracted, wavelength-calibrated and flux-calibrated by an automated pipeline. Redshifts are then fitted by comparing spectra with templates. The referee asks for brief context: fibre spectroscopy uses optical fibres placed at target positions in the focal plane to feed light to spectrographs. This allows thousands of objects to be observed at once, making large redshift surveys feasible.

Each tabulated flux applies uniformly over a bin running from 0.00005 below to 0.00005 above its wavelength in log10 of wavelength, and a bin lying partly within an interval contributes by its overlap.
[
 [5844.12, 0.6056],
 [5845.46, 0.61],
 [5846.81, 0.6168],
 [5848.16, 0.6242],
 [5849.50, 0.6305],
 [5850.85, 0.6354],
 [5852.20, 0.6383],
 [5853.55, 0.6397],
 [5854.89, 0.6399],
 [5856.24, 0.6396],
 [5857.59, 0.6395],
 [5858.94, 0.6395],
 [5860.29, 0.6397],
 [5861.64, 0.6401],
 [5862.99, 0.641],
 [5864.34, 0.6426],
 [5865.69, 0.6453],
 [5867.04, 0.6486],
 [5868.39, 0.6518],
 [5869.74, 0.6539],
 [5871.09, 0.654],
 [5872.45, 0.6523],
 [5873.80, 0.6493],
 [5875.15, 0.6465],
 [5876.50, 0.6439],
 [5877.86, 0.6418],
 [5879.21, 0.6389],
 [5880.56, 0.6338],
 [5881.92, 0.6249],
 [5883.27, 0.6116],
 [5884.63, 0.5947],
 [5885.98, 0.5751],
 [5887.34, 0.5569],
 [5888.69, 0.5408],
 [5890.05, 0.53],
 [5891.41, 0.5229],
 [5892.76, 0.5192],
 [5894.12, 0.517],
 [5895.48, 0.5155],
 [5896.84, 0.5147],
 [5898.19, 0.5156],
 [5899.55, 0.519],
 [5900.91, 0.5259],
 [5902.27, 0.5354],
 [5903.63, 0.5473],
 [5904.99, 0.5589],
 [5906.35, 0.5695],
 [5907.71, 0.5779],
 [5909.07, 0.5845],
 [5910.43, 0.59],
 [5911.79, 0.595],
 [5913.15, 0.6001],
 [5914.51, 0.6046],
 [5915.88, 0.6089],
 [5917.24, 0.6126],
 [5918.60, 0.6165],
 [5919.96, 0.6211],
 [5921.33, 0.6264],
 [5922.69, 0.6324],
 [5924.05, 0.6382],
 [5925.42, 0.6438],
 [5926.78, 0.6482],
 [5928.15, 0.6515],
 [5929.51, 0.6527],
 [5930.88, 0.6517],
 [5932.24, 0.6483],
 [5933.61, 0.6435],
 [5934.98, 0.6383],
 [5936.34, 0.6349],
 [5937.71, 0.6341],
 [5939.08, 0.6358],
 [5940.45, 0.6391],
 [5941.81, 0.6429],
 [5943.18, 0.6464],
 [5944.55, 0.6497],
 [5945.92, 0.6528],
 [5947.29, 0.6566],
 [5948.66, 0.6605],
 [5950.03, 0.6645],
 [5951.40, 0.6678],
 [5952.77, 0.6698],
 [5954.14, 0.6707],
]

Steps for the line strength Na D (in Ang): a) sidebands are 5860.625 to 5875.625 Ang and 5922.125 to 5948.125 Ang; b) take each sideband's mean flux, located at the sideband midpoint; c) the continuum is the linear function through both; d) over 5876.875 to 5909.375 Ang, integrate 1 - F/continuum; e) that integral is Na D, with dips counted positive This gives 4.26 Ang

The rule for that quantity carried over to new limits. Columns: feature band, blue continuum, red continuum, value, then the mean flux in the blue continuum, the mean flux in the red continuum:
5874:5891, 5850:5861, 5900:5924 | 0.3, 0.639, 0.589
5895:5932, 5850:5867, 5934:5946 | 2.8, 0.64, 0.641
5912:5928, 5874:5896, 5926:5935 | 0.3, 0.584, 0.648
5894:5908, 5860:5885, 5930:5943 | 2.3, 0.64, 0.641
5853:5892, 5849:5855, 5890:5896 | -3.1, 0.637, 0.52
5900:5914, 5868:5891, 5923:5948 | 1.4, 0.616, 0.645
